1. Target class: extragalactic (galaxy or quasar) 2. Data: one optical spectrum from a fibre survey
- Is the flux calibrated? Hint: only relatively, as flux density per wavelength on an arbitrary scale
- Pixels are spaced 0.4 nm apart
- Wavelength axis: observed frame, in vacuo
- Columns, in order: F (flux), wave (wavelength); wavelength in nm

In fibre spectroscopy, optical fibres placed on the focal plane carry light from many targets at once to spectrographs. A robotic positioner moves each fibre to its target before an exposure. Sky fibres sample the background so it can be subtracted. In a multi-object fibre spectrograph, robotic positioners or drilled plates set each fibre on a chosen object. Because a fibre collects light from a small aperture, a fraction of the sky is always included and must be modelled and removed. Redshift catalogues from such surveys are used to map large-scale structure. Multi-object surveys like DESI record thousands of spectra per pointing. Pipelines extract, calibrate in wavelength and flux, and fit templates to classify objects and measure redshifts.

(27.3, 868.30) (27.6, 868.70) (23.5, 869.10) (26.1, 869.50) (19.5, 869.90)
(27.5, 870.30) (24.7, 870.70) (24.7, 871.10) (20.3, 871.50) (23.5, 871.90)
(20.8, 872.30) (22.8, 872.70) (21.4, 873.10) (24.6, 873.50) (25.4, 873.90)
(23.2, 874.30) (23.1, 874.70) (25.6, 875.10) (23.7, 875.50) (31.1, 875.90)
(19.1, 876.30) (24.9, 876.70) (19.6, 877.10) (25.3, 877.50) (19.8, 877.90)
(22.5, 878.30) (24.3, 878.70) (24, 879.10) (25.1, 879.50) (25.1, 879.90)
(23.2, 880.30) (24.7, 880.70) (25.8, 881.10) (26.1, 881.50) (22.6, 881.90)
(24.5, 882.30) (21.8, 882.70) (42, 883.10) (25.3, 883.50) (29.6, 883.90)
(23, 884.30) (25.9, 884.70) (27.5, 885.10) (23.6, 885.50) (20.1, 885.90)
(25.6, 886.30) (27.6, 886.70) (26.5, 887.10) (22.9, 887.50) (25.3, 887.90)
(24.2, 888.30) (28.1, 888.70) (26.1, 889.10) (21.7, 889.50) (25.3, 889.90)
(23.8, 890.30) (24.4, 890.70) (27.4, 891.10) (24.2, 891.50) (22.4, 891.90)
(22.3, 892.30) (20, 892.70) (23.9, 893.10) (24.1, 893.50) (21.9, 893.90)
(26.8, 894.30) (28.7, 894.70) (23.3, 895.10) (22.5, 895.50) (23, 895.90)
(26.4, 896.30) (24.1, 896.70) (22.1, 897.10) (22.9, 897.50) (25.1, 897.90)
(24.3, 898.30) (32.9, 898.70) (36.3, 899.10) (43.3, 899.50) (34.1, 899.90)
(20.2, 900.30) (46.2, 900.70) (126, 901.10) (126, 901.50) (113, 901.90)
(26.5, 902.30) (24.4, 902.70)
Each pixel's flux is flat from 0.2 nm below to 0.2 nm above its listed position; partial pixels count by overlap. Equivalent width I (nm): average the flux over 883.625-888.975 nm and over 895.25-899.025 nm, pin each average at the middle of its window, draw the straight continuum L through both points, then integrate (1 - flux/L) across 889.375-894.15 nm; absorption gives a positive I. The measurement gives 0.33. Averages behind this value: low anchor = 25.4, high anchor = 25.2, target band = 23.5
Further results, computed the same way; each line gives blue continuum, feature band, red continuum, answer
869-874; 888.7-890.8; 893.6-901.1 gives 0.28 nm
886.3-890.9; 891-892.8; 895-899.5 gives 0.17 nm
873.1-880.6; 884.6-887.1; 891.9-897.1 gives -0.14 nm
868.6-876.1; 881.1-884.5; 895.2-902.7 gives 0.52 nm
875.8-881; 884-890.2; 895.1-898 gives -0.34 nm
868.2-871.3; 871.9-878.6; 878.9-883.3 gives 0.56 nm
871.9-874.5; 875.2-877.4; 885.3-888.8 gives -0.04 nm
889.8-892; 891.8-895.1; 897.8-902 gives 0.96 nm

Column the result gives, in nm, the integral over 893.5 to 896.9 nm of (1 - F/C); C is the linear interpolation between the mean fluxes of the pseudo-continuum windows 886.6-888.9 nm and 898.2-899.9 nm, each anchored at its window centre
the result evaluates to 0.76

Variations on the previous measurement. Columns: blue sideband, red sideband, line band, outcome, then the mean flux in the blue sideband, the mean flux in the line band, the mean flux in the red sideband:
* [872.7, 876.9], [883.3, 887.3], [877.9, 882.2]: 0.12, 24.1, 24.1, 25.5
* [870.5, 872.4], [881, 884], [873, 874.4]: 0.00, 22.9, 23.8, 27.2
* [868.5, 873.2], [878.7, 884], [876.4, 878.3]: 0.22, 23.6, 22.2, 26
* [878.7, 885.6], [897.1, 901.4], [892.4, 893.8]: 0.53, 25.9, 22.6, 42.2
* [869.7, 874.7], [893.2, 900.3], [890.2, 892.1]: 0.12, 23.2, 24.5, 26.9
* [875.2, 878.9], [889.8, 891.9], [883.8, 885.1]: -0.11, 23.4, 26.1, 24.8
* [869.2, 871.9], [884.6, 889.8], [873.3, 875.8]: -0.05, 23.8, 24.5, 25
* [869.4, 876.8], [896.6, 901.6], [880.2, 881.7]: 0.24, 23.7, 25.1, 43.7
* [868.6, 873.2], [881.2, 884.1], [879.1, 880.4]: 0.09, 23.5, 24.5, 27.4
